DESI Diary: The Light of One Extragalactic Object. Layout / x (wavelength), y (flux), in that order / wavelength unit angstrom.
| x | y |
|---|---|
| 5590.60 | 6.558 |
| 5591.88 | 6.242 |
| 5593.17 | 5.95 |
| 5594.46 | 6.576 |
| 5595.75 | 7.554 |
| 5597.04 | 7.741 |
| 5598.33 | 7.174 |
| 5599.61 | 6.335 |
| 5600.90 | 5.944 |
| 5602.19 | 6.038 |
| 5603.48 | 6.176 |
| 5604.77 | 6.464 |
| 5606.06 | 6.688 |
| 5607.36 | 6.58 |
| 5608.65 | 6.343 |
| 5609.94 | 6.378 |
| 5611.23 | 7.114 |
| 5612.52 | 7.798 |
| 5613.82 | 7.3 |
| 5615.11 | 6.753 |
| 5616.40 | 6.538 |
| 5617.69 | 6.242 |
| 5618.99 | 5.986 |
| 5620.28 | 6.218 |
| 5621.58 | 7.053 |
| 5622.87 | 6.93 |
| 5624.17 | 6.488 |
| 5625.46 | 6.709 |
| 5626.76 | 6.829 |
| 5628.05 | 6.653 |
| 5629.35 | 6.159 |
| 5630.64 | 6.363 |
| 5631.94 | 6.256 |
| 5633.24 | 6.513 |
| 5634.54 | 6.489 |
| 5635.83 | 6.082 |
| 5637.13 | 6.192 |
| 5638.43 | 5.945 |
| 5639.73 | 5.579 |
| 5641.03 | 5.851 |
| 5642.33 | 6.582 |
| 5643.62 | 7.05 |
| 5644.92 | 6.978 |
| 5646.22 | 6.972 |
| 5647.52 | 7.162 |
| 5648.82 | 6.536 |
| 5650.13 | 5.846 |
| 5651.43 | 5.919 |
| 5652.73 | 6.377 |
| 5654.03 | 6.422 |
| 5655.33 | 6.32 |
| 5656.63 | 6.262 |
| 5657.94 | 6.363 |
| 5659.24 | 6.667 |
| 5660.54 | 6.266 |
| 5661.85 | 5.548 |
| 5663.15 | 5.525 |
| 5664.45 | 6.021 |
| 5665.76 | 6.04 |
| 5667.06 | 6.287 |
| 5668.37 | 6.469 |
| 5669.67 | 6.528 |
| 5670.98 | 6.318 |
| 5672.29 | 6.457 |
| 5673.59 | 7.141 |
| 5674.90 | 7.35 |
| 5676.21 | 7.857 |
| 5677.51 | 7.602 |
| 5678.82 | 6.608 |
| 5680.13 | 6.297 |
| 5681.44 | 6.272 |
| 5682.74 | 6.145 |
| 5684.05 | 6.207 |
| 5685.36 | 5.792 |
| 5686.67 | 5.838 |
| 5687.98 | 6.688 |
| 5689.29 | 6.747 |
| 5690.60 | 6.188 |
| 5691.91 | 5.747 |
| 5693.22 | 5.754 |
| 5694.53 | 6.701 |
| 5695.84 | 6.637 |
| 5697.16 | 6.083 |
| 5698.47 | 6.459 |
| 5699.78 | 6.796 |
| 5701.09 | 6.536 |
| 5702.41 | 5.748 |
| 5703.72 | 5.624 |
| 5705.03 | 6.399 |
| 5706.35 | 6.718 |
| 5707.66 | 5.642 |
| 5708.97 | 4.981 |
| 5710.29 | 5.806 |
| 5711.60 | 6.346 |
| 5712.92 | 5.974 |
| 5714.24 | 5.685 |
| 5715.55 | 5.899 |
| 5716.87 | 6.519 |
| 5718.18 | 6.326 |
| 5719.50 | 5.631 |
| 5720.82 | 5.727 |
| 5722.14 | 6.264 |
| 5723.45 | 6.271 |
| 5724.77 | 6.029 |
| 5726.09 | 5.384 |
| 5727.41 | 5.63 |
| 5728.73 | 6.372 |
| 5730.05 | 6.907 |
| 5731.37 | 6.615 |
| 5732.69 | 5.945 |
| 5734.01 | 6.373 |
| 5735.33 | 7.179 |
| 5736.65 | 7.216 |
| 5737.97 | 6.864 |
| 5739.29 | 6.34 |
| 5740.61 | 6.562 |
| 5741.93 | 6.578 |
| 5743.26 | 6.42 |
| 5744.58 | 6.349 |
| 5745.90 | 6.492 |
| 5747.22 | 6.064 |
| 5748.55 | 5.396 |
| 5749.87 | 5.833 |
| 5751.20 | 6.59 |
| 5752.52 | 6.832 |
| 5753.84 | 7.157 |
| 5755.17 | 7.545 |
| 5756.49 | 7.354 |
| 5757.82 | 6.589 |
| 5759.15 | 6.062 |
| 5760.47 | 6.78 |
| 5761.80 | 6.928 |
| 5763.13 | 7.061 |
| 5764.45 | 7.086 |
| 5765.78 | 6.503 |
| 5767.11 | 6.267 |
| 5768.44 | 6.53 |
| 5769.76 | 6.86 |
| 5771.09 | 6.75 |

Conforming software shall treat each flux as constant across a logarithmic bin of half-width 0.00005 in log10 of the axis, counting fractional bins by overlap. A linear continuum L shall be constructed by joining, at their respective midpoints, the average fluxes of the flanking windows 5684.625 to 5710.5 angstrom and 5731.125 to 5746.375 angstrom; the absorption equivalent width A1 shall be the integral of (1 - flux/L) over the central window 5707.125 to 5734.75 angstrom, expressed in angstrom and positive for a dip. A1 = 1.6 angstrom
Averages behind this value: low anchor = 6.15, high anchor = 6.58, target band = 6.02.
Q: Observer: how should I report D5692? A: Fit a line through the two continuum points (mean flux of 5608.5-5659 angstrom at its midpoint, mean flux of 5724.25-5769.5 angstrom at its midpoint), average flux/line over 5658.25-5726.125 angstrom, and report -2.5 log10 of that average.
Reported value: 0.05 mag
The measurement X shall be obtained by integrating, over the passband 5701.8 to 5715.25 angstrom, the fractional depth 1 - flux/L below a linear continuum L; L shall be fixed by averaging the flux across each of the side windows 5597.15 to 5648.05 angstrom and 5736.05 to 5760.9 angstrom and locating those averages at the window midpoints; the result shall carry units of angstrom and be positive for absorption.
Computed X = 1.4 angstrom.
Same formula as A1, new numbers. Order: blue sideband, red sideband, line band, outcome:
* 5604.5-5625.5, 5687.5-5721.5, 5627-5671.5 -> 1.07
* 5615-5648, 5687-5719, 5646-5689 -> -0.73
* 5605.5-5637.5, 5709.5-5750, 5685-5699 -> 0.23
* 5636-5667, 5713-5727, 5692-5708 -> -0.52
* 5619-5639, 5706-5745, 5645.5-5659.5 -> -0.10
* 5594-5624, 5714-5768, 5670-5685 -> -0.38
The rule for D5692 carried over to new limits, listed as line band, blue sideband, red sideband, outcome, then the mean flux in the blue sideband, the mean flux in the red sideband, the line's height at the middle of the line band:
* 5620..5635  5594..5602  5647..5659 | 0.00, 6.85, 6.36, 6.58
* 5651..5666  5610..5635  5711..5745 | 0.06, 6.65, 6.28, 6.52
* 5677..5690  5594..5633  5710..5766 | 0.02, 6.64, 6.41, 6.51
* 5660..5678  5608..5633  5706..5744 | -0.01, 6.64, 6.21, 6.44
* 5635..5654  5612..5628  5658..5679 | 0.04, 6.73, 6.54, 6.63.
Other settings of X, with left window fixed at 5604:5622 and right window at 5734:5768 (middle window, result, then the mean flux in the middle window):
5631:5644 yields 0.8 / 6.24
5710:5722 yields 1.1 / 6.01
